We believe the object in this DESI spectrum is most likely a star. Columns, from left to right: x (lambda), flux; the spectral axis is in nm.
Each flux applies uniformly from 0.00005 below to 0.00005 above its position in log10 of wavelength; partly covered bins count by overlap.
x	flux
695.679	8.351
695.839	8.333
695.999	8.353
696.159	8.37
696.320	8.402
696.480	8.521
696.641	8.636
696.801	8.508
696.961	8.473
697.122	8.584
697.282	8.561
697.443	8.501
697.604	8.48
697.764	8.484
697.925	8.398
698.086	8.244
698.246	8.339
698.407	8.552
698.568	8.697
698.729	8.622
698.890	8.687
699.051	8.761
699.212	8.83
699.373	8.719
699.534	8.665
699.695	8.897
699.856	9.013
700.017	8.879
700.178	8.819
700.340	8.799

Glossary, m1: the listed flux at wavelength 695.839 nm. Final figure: 8.333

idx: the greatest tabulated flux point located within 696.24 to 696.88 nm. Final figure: 8.636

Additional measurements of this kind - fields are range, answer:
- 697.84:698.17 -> 8.398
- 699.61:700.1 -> 9.013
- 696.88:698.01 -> 8.584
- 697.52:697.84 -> 8.484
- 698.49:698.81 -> 8.697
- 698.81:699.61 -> 8.83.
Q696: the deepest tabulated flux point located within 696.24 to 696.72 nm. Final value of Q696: 8.402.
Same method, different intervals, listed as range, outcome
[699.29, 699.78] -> 8.665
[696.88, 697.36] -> 8.473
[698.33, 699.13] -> 8.552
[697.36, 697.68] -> 8.48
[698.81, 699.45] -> 8.687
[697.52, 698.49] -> 8.244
